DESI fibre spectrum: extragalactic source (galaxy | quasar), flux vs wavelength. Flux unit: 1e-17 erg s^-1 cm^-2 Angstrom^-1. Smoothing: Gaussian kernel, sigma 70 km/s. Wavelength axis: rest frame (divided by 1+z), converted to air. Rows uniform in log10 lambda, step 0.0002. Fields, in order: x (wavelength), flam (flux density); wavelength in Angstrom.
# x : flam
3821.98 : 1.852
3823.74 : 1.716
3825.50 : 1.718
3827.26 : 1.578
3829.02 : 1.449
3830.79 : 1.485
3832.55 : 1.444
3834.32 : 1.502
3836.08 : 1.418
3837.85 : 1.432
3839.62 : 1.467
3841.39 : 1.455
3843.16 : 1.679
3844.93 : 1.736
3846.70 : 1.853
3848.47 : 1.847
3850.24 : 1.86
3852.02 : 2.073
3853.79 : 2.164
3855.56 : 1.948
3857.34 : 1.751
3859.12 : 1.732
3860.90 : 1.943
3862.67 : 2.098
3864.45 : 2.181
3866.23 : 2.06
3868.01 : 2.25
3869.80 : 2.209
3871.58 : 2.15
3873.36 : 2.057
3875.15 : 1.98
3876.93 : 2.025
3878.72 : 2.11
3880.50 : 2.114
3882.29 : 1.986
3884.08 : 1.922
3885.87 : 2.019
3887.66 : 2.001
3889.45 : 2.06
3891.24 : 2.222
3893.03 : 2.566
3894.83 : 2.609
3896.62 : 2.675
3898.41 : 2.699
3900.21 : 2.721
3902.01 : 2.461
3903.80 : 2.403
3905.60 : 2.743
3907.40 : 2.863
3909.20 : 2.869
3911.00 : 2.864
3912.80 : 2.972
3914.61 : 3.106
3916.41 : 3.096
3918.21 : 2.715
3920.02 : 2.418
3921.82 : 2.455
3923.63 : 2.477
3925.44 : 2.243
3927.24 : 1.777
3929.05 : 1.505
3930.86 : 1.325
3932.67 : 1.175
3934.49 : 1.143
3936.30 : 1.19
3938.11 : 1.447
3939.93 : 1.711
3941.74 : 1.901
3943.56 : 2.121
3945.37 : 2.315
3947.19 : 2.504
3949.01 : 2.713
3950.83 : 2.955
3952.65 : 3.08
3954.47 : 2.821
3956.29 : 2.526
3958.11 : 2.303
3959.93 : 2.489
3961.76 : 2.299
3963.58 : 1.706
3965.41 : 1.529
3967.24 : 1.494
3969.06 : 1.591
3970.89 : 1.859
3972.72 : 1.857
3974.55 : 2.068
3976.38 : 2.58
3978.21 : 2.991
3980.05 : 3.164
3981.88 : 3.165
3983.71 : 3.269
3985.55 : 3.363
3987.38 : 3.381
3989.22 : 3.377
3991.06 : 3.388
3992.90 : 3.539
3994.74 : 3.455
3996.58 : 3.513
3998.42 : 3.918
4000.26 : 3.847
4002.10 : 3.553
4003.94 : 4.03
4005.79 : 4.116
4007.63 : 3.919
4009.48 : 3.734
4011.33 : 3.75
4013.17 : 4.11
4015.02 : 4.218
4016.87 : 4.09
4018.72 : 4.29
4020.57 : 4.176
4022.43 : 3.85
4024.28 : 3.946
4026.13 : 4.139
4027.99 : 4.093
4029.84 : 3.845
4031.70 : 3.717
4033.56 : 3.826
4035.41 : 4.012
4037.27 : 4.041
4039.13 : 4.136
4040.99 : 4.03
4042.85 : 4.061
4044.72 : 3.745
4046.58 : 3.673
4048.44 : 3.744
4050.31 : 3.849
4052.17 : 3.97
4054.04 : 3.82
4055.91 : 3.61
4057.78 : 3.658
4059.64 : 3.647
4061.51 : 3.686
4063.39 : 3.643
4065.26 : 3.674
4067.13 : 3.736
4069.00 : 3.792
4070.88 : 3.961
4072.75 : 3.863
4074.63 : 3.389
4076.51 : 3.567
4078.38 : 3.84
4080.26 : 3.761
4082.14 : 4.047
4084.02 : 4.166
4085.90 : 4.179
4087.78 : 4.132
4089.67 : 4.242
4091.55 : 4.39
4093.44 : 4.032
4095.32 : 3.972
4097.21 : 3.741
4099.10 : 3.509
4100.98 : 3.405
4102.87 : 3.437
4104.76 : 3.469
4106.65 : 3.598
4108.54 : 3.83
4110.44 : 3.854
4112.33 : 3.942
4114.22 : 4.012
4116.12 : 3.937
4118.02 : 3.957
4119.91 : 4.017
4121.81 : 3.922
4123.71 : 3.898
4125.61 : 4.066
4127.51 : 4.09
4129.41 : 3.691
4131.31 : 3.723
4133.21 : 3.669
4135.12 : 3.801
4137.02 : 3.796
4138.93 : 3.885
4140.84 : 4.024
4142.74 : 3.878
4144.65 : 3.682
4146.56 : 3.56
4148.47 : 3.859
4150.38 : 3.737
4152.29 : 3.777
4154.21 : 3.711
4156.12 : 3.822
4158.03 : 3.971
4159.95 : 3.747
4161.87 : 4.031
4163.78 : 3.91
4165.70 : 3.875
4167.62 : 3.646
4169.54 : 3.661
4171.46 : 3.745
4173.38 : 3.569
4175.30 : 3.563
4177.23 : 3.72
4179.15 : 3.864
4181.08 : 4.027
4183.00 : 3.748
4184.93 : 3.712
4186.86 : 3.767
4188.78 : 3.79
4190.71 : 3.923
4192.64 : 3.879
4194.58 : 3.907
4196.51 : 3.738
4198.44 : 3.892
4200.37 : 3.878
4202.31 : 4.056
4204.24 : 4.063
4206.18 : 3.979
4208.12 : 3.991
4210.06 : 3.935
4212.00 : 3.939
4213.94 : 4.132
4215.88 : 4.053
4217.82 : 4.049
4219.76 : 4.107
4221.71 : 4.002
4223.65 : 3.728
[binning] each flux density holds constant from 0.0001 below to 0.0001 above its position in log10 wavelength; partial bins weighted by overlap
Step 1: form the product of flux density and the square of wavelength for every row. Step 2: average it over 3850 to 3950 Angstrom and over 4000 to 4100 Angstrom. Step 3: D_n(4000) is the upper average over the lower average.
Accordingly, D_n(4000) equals 1.9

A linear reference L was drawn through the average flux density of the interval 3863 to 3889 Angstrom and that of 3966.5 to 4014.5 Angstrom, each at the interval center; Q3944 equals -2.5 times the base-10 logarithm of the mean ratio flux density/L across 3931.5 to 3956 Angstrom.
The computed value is 0.31 mag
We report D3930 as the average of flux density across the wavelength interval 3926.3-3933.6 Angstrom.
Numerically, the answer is 1.45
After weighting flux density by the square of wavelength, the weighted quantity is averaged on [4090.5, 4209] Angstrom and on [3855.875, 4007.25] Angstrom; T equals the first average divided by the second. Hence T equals 1.73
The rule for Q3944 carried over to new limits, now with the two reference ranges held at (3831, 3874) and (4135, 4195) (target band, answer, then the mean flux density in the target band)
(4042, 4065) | -0.208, 3.75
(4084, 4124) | -0.141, 3.89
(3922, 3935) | 0.319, 1.72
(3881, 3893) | -0.010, 2.08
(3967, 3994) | -0.049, 2.78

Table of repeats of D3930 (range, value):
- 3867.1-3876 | 2.13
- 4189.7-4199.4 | 3.87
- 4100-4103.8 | 3.43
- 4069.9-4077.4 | 3.69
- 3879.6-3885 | 2.01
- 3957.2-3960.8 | 2.4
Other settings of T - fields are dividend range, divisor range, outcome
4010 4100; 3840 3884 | 2.19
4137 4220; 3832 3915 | 2.10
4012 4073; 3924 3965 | 1.99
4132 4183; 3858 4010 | 1.69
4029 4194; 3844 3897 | 2.09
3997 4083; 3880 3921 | 1.64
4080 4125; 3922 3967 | 2.05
